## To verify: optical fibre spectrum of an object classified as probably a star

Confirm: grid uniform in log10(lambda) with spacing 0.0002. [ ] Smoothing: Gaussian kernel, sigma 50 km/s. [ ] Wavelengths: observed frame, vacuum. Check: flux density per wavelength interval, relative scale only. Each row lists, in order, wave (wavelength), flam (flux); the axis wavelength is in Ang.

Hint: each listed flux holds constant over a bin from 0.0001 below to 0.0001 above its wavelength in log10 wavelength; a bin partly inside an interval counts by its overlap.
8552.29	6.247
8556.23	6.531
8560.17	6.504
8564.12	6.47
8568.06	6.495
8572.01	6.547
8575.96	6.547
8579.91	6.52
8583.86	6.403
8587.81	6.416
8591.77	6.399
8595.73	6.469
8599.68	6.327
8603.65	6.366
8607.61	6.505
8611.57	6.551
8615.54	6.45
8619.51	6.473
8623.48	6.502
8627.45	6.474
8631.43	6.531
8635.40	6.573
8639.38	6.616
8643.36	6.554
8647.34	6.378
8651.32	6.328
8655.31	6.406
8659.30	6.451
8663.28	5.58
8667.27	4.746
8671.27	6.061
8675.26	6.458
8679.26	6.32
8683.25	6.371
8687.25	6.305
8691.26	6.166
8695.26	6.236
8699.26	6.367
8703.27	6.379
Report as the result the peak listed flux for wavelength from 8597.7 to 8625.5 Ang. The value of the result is 6.551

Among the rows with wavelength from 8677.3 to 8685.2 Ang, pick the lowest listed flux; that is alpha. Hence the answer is 6.32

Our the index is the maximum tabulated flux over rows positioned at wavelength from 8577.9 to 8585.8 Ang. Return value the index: 6.52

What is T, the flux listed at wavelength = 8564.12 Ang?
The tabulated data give 6.47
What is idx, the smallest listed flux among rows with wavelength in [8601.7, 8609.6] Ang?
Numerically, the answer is 6.366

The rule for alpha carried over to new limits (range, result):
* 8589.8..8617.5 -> 6.327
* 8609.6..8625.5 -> 6.45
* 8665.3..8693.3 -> 4.746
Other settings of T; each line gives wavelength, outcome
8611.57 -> 6.551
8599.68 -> 6.327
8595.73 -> 6.469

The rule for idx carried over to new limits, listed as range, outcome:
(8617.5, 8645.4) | 6.473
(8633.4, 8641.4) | 6.573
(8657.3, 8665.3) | 5.58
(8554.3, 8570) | 6.47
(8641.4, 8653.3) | 6.328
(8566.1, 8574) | 6.495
